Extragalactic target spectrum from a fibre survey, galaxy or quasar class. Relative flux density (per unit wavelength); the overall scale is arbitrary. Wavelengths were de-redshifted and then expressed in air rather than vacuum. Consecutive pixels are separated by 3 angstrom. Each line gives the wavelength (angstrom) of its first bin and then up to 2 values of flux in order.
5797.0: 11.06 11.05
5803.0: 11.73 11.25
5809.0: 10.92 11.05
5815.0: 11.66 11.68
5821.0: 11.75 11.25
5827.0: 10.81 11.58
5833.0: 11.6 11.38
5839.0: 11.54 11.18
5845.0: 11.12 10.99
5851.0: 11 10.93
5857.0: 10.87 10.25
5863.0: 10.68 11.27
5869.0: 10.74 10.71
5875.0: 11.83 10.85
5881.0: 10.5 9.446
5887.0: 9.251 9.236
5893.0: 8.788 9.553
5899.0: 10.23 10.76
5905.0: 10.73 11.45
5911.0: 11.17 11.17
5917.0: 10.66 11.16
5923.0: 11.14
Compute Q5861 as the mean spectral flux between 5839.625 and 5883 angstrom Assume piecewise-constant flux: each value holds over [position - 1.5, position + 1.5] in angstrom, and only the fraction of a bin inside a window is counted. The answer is 10.9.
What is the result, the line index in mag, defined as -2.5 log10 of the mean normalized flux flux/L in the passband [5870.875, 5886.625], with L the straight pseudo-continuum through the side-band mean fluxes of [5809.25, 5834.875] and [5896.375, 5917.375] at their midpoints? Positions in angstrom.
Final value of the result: 0.05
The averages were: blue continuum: 11.4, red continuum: 10.8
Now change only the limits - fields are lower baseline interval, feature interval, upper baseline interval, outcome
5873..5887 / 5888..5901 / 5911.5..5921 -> 0.131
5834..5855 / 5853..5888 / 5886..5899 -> -0.048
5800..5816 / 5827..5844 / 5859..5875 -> -0.030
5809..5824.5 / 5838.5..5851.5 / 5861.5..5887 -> -0.009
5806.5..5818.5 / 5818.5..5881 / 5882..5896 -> -0.083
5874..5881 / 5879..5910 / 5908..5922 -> 0.111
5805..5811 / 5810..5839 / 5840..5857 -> -0.035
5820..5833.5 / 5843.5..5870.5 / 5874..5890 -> -0.013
